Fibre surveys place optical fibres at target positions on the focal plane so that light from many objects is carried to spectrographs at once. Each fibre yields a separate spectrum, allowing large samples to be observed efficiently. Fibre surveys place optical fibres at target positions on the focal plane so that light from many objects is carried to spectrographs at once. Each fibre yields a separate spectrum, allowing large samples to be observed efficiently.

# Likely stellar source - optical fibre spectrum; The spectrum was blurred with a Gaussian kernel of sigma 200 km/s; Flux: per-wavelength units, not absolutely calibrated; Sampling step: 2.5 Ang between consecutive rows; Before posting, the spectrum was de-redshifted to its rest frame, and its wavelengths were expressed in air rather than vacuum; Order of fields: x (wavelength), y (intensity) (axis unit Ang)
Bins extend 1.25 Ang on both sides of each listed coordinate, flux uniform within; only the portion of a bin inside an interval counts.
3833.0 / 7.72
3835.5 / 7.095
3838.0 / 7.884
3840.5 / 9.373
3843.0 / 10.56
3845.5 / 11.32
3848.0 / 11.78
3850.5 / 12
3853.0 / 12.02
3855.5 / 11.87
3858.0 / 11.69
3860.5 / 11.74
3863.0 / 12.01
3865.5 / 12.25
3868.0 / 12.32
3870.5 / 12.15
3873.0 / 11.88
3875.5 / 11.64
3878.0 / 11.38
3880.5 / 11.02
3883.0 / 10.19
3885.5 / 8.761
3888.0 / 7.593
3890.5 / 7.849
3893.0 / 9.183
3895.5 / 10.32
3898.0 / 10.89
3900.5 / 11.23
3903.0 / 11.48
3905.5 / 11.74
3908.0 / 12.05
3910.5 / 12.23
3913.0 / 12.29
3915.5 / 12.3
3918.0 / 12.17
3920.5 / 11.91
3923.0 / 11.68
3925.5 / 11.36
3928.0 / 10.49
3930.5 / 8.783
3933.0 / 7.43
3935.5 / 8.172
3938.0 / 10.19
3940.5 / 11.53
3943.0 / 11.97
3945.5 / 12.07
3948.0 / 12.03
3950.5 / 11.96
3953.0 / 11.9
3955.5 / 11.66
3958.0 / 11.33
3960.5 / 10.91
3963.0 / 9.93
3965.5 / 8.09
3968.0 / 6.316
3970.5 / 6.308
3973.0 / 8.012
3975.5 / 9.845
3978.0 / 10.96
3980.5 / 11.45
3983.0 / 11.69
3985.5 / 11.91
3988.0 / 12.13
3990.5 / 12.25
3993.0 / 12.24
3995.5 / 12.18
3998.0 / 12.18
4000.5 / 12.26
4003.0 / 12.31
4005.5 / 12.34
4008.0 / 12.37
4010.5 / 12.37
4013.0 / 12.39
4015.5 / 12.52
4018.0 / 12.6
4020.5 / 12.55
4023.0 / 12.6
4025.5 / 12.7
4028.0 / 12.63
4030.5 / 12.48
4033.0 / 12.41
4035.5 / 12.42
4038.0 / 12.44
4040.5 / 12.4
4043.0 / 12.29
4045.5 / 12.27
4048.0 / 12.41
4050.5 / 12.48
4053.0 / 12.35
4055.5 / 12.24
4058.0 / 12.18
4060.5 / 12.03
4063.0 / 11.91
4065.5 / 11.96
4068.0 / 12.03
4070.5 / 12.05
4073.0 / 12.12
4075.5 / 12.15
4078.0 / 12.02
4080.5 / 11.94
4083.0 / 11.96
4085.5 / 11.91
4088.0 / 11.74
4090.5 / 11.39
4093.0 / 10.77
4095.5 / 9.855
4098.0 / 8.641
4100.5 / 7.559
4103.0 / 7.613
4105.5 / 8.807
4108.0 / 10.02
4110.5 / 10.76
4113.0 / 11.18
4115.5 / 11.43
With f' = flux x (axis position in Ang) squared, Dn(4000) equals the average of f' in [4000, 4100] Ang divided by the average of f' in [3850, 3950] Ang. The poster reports 1.2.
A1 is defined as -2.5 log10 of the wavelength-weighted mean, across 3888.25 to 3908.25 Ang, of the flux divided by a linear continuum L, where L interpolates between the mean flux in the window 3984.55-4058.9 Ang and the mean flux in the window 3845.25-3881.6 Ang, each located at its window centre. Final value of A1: 0.15 mag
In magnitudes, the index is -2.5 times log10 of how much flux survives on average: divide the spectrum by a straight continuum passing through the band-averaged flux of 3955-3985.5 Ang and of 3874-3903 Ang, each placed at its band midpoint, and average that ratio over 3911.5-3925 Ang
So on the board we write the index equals -0.20 mag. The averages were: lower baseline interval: 10.1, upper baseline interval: 9.75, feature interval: 12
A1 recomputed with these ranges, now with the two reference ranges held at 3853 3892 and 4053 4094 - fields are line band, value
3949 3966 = 0.04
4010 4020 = -0.08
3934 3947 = 0.05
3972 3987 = 0.08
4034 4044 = -0.06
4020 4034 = -0.08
